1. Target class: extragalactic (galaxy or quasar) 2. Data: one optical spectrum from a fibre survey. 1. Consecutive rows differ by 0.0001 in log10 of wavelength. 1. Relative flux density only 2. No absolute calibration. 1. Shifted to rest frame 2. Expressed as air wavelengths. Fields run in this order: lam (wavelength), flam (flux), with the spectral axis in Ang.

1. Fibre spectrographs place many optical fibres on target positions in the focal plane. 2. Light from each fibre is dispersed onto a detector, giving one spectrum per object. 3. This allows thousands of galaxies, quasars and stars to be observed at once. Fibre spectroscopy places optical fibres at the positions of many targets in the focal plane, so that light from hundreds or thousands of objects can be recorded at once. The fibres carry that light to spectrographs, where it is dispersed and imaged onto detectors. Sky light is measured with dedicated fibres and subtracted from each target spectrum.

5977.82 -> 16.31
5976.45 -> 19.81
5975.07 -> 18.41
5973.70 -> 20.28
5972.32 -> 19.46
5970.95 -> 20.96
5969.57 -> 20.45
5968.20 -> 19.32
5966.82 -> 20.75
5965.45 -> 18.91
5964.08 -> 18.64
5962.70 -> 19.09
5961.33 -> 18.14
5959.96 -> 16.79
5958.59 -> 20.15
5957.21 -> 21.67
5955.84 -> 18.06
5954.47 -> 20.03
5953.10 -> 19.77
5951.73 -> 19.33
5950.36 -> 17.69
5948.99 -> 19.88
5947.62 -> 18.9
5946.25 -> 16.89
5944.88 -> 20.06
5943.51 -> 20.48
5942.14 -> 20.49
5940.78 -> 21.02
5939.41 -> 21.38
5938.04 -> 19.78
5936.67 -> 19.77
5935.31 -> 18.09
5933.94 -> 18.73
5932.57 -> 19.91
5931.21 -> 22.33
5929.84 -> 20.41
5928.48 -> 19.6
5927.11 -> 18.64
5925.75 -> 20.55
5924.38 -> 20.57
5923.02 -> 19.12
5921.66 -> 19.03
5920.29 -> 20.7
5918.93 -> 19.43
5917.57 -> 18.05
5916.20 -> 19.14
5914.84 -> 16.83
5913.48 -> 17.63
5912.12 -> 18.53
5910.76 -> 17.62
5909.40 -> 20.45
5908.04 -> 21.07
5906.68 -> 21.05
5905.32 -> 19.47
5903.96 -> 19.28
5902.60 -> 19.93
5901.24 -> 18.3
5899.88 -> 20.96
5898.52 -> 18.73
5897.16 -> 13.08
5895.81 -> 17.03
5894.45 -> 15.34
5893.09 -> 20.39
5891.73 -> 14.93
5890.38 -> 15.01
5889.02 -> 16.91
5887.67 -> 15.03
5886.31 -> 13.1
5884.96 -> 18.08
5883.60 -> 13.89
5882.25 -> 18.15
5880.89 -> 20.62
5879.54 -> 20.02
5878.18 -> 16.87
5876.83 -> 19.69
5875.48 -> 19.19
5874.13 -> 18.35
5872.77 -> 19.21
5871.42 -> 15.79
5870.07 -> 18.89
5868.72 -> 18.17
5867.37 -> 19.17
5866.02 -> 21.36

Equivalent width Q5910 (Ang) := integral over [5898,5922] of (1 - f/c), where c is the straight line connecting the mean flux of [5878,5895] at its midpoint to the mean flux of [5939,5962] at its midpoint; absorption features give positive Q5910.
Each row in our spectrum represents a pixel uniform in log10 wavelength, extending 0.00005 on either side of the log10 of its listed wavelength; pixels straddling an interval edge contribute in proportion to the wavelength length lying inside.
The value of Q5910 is -2.0 Ang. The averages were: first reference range 16.8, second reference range 19.4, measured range 19.2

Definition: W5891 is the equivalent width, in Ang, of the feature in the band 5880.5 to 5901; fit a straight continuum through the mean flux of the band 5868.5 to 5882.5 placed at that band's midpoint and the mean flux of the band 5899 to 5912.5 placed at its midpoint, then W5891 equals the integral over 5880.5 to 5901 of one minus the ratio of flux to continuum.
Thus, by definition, 2.61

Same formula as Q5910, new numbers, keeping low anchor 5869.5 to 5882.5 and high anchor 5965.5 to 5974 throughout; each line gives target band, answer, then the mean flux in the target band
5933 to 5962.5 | 0.57 Ang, 19.4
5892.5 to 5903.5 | 0.60 Ang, 18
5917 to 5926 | -0.11 Ang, 19.6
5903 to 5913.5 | -0.19 Ang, 19.5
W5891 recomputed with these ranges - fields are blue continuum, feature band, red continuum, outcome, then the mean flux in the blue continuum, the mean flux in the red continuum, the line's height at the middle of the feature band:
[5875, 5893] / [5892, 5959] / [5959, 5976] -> -3.9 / 17.1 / 19.3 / 18.2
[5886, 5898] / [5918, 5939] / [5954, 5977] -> -2.6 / 15.8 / 19.5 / 17.6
